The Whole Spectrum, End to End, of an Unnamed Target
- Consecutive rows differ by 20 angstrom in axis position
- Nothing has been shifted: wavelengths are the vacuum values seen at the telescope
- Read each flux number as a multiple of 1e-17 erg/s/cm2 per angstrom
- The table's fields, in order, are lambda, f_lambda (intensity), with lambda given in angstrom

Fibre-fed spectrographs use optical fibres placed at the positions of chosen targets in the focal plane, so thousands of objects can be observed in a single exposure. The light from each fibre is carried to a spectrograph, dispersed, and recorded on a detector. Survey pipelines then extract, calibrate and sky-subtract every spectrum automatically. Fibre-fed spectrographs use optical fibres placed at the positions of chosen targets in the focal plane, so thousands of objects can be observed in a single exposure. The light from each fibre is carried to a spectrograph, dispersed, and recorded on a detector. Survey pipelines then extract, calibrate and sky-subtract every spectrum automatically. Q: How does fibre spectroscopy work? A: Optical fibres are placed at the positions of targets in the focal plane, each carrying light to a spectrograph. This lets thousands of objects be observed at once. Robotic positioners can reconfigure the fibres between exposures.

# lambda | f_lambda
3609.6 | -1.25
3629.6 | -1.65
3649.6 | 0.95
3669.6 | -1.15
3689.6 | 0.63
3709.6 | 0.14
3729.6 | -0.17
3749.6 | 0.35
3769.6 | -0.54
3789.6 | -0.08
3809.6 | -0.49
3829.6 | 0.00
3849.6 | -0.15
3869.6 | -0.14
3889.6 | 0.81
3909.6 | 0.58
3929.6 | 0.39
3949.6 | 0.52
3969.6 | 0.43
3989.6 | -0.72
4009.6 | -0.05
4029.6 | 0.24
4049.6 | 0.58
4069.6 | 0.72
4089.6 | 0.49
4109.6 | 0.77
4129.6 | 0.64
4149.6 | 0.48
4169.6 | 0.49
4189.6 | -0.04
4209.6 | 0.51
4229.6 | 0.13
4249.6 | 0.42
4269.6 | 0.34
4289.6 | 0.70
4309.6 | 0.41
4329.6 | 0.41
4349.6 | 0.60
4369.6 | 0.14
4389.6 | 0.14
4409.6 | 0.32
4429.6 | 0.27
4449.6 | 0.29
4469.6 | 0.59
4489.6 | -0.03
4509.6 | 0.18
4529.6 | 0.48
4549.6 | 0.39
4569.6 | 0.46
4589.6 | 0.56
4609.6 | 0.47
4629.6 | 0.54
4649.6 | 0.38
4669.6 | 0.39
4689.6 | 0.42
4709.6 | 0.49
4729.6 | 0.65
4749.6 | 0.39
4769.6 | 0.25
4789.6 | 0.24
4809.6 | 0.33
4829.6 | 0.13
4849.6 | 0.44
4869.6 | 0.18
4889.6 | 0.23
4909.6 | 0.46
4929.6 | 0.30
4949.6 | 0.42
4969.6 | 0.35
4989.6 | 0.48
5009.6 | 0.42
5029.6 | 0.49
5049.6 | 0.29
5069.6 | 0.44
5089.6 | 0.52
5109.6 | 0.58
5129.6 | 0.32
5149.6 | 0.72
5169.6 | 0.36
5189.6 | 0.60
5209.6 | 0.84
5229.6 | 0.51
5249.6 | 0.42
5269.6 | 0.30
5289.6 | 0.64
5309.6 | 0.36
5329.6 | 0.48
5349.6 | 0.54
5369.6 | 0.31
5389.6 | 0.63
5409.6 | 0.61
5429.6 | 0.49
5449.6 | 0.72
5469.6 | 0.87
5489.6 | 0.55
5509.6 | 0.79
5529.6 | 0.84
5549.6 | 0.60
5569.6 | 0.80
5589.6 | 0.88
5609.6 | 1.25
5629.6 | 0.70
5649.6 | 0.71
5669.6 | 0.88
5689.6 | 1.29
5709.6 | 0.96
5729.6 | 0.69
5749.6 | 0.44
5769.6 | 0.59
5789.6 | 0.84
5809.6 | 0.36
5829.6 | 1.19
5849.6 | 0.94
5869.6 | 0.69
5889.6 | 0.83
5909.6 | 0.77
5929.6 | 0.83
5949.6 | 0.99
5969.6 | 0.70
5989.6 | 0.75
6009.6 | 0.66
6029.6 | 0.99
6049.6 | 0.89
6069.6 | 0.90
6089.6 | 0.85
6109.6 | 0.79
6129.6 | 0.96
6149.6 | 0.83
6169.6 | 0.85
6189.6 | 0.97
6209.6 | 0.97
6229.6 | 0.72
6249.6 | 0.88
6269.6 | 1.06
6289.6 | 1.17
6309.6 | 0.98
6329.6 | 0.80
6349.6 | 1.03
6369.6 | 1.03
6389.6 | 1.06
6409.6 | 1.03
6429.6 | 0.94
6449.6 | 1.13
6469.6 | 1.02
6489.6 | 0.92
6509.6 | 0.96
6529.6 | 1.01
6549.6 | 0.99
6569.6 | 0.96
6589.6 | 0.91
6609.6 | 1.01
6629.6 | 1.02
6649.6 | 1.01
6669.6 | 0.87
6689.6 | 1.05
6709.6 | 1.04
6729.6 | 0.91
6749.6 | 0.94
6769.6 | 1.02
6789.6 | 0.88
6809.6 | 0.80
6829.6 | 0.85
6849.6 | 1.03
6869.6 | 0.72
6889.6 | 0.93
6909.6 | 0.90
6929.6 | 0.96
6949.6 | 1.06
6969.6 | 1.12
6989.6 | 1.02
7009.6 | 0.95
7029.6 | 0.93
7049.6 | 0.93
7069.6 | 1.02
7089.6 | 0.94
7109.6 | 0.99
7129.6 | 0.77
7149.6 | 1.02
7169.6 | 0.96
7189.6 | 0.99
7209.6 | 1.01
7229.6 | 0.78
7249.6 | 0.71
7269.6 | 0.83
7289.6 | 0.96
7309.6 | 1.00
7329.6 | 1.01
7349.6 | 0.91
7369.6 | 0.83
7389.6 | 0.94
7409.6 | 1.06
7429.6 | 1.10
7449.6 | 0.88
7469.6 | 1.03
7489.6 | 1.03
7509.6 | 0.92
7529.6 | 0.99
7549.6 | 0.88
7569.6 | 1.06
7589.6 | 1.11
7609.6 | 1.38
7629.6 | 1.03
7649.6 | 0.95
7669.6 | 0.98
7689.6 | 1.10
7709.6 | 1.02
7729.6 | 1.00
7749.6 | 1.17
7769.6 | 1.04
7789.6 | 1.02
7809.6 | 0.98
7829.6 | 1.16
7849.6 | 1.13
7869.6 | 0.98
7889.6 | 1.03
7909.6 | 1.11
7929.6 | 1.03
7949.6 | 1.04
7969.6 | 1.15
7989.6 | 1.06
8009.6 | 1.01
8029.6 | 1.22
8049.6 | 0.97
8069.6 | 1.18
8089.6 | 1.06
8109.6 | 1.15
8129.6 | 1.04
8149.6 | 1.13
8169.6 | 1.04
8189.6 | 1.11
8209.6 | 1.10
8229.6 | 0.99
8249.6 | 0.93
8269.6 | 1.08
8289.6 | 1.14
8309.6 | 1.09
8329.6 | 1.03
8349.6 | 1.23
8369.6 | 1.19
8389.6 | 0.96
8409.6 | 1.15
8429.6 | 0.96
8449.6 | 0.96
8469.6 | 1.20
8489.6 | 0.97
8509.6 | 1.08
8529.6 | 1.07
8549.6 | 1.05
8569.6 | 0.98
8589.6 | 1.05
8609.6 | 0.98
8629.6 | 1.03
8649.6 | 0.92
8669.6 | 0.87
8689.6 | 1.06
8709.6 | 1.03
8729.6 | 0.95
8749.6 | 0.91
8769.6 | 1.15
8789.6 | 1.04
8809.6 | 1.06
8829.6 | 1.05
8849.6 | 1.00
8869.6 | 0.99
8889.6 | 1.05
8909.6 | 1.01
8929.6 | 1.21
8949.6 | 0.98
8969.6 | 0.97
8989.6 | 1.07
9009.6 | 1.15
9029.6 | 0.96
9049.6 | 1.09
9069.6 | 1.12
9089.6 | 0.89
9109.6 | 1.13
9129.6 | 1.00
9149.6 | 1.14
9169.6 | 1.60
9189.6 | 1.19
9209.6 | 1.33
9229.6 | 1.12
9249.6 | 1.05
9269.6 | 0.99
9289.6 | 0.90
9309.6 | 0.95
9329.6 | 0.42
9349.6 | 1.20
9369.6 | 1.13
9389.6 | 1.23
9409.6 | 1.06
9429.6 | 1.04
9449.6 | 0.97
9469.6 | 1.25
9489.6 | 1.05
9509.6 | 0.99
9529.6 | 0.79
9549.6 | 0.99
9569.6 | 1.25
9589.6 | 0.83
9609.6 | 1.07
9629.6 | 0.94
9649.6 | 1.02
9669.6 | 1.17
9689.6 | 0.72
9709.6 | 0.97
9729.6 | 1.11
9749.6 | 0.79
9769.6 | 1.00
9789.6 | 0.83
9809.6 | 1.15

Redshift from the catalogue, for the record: 0.40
